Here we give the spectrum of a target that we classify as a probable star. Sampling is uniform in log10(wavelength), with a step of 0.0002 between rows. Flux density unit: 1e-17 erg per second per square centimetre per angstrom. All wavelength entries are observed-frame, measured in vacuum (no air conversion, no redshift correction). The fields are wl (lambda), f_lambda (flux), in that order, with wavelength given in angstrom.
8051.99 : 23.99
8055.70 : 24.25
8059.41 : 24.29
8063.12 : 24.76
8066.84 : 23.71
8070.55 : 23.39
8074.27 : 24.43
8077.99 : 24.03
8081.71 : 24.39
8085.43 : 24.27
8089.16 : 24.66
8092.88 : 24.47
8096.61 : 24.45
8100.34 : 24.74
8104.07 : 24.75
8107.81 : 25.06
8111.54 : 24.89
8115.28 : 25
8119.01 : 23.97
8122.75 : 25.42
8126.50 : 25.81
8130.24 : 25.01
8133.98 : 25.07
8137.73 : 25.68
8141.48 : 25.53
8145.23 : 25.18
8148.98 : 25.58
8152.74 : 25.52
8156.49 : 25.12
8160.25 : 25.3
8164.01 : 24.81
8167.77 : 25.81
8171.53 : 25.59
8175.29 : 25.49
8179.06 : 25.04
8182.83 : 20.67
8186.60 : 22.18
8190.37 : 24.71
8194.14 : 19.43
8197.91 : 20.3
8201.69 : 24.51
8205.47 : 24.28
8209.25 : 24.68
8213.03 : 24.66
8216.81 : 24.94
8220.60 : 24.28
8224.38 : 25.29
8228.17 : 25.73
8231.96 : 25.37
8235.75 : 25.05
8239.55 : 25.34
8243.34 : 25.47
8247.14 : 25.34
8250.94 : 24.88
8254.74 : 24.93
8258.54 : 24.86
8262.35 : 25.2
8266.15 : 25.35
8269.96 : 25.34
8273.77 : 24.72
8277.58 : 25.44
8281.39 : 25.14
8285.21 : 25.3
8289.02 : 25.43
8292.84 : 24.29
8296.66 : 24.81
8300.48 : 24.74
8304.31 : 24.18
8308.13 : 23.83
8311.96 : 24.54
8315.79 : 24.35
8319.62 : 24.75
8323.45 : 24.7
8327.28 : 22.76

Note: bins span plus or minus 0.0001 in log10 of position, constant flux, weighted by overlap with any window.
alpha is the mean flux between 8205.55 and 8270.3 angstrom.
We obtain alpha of 25.1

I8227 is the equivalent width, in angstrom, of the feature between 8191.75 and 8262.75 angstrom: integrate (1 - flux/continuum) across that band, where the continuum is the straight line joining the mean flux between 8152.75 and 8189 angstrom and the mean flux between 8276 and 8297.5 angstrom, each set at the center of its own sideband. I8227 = 1.00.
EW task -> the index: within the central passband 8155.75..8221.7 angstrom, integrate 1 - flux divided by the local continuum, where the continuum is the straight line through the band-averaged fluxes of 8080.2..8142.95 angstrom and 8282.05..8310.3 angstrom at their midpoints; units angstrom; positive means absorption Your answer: 2.2 angstrom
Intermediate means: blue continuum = 24.9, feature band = 24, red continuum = 24.7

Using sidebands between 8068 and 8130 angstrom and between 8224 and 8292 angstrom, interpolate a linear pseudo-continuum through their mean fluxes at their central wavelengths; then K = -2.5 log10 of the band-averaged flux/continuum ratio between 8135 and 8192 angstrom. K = 0.00 mag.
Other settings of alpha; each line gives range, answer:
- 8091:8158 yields 25.1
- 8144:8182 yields 25.2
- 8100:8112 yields 24.9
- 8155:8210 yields 23.8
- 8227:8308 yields 25.1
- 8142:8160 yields 25.4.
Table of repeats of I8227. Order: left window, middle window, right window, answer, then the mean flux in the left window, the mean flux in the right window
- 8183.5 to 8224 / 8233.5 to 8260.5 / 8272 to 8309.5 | -1.2 angstrom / 23.4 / 24.8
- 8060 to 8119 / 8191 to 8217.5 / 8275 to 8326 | 1.4 angstrom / 24.4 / 24.7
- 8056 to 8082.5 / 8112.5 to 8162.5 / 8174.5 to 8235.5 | -2.6 angstrom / 24.1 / 23.9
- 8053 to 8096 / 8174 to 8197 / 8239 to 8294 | 1.9 angstrom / 24.2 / 25.1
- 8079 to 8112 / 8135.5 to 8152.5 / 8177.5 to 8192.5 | -1.2 angstrom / 24.6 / 23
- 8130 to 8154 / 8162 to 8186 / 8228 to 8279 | 0.8 angstrom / 25.4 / 25.2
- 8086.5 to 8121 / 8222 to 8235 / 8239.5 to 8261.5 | -0.2 angstrom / 24.7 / 25.1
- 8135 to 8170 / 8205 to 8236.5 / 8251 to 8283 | 0.3 angstrom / 25.4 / 25.1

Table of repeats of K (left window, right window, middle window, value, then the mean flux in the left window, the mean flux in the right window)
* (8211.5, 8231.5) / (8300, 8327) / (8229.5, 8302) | -0.02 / 25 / 24.3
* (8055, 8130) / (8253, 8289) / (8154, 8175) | -0.02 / 24.6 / 25.2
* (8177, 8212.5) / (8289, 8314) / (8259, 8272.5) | -0.06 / 22.9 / 24.5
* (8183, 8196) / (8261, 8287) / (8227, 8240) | -0.08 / 21.9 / 25.2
